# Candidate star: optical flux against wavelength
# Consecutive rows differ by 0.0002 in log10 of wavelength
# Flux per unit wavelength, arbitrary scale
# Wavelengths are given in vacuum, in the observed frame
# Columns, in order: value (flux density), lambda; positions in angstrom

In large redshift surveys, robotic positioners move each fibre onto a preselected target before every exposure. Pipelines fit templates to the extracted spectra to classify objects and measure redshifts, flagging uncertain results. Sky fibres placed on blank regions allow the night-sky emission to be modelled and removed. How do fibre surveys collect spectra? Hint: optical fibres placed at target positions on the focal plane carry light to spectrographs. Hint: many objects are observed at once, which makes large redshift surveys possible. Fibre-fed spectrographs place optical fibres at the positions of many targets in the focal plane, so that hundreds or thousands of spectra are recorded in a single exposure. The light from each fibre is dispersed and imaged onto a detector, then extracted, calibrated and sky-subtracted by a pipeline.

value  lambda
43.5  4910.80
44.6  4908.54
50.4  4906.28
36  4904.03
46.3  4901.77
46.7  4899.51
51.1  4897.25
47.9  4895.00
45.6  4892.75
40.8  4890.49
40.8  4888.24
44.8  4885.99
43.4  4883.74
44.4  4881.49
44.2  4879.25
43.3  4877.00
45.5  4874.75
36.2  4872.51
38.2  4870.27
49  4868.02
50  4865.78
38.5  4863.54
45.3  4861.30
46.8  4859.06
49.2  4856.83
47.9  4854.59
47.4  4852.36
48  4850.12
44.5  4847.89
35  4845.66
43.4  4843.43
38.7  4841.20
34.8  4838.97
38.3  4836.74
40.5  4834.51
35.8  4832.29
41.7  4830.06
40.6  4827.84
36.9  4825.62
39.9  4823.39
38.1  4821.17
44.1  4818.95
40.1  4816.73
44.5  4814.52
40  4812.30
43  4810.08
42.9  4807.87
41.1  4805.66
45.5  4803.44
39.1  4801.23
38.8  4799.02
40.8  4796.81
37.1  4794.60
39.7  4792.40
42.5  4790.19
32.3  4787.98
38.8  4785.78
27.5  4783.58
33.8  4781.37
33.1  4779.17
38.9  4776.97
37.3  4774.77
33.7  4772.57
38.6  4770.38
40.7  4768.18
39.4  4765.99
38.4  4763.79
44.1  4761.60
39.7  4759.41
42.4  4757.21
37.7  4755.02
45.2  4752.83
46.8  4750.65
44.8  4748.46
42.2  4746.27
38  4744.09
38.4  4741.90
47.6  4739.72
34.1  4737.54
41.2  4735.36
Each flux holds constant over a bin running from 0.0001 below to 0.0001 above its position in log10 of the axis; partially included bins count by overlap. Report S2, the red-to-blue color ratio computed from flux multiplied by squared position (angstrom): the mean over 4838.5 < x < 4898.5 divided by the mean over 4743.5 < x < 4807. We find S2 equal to 1.16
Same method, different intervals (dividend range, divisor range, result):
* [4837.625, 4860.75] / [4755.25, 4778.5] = 1.15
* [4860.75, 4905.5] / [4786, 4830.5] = 1.12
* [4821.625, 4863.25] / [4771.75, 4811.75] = 1.12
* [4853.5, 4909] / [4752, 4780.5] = 1.20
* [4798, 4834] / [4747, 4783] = 1.05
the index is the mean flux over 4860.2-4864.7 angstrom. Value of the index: 42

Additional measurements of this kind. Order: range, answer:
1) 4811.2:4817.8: 41.6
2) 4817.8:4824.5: 40.7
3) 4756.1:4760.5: 41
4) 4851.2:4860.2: 47.8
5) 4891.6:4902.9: 47.5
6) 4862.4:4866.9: 44.3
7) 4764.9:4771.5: 39.6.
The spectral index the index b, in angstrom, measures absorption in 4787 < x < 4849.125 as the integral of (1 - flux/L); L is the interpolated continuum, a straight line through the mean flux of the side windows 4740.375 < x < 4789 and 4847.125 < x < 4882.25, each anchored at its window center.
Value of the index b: 3.0 angstrom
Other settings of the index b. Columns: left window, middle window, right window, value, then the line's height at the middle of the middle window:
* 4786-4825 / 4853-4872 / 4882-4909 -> -0.93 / 43.3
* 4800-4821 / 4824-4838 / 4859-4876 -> 1.19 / 42.6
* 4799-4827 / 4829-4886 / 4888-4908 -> 0.62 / 43.3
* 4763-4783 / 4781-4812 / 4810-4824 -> 0.27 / 39.2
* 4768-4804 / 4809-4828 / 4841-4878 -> -0.24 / 40.3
